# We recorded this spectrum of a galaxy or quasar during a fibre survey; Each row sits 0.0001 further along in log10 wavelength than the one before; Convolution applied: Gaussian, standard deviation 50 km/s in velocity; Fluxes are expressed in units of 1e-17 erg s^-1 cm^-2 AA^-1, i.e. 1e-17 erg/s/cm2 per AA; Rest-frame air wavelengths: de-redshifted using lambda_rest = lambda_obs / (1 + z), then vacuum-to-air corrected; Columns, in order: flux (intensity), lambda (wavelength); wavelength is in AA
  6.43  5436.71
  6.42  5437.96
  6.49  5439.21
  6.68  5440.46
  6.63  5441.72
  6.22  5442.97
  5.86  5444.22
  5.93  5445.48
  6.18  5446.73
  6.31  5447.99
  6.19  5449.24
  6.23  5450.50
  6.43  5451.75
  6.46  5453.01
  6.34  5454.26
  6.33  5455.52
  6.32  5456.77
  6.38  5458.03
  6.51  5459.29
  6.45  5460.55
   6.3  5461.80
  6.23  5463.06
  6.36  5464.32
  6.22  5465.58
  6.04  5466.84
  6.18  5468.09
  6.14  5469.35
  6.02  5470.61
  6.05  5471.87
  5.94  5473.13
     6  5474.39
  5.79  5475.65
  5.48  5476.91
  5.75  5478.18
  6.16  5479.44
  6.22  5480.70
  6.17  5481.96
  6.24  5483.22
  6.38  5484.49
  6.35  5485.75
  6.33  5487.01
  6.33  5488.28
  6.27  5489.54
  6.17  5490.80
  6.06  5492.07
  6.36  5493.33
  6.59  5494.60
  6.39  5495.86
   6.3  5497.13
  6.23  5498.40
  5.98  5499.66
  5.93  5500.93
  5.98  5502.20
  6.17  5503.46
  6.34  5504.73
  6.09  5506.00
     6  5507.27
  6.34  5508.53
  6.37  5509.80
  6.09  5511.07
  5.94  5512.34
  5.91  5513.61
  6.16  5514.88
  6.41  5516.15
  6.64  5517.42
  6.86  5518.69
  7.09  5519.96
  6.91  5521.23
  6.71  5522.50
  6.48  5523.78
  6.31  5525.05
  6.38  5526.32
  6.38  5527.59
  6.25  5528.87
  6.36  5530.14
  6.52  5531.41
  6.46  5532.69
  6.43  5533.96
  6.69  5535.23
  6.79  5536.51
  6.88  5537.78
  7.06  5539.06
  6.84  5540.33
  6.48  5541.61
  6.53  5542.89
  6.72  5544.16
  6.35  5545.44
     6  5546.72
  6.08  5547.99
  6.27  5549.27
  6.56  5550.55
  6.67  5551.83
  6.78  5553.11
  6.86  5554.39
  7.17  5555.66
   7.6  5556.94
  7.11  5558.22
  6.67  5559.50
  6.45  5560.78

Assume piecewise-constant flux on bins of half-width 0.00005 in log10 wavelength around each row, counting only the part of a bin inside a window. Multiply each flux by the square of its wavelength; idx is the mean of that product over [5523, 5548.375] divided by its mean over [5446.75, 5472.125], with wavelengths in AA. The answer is 1.07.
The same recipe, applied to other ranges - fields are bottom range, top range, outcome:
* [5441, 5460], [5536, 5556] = 1.09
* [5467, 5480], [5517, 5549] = 1.13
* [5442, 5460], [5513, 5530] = 1.06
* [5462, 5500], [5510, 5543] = 1.08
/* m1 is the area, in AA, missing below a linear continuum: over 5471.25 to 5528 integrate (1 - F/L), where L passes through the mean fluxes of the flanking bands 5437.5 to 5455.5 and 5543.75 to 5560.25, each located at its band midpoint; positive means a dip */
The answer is 2.2 AA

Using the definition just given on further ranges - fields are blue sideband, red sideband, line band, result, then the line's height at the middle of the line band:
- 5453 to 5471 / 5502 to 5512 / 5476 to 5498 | 0.1 AA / 6.23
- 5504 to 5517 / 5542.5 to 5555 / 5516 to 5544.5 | -1.3 AA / 6.33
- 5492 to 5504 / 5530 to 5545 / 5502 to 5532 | 0.3 AA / 6.42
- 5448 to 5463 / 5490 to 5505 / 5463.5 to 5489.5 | 0.7 AA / 6.28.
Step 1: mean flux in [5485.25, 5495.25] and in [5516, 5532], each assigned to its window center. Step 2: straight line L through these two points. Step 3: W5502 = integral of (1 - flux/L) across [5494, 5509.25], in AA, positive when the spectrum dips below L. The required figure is 0.48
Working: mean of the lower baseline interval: 6.31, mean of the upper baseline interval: 6.57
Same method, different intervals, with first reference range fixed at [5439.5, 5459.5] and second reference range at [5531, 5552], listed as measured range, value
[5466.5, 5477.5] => 0.70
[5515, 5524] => -0.30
